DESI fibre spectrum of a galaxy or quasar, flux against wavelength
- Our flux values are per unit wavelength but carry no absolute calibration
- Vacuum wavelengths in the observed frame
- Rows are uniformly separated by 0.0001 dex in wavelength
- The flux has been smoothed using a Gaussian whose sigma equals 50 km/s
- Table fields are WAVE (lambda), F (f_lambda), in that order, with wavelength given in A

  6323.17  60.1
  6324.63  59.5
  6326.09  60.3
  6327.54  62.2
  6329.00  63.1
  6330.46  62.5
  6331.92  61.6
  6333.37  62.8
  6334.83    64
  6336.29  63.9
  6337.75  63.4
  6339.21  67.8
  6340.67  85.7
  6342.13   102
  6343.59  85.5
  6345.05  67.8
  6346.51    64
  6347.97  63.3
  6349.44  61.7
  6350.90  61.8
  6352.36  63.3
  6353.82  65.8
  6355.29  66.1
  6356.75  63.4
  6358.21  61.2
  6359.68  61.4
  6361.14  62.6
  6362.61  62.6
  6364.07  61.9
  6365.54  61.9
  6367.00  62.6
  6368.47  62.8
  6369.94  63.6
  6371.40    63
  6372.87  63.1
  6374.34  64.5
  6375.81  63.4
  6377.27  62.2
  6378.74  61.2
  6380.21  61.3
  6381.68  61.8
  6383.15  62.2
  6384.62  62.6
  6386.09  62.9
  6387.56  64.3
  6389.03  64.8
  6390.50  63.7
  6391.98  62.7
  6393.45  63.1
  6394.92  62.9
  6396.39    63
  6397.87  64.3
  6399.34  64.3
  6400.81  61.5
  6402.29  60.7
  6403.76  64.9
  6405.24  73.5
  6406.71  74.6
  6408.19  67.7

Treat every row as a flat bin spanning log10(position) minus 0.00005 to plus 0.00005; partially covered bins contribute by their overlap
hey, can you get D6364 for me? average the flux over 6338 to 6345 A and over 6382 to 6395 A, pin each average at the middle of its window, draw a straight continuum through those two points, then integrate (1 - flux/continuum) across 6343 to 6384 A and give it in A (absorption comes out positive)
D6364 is 5.3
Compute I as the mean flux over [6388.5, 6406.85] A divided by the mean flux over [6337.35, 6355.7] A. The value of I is 0.9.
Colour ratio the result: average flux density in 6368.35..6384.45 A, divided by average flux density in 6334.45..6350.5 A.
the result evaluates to 0.87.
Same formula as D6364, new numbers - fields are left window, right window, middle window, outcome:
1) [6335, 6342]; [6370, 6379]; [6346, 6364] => 1.3 A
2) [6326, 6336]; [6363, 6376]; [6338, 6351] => -2.2 A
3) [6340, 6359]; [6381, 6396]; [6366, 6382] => 0.7 A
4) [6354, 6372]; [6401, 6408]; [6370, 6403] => 1.4 A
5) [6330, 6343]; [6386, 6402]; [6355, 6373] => 1.2 A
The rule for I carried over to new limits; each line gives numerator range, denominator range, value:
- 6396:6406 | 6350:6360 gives 1.02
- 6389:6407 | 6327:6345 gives 0.92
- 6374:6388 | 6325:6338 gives 1.00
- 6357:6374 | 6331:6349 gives 0.88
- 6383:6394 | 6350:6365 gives 1.01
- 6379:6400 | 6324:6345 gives 0.92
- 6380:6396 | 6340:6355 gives 0.88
